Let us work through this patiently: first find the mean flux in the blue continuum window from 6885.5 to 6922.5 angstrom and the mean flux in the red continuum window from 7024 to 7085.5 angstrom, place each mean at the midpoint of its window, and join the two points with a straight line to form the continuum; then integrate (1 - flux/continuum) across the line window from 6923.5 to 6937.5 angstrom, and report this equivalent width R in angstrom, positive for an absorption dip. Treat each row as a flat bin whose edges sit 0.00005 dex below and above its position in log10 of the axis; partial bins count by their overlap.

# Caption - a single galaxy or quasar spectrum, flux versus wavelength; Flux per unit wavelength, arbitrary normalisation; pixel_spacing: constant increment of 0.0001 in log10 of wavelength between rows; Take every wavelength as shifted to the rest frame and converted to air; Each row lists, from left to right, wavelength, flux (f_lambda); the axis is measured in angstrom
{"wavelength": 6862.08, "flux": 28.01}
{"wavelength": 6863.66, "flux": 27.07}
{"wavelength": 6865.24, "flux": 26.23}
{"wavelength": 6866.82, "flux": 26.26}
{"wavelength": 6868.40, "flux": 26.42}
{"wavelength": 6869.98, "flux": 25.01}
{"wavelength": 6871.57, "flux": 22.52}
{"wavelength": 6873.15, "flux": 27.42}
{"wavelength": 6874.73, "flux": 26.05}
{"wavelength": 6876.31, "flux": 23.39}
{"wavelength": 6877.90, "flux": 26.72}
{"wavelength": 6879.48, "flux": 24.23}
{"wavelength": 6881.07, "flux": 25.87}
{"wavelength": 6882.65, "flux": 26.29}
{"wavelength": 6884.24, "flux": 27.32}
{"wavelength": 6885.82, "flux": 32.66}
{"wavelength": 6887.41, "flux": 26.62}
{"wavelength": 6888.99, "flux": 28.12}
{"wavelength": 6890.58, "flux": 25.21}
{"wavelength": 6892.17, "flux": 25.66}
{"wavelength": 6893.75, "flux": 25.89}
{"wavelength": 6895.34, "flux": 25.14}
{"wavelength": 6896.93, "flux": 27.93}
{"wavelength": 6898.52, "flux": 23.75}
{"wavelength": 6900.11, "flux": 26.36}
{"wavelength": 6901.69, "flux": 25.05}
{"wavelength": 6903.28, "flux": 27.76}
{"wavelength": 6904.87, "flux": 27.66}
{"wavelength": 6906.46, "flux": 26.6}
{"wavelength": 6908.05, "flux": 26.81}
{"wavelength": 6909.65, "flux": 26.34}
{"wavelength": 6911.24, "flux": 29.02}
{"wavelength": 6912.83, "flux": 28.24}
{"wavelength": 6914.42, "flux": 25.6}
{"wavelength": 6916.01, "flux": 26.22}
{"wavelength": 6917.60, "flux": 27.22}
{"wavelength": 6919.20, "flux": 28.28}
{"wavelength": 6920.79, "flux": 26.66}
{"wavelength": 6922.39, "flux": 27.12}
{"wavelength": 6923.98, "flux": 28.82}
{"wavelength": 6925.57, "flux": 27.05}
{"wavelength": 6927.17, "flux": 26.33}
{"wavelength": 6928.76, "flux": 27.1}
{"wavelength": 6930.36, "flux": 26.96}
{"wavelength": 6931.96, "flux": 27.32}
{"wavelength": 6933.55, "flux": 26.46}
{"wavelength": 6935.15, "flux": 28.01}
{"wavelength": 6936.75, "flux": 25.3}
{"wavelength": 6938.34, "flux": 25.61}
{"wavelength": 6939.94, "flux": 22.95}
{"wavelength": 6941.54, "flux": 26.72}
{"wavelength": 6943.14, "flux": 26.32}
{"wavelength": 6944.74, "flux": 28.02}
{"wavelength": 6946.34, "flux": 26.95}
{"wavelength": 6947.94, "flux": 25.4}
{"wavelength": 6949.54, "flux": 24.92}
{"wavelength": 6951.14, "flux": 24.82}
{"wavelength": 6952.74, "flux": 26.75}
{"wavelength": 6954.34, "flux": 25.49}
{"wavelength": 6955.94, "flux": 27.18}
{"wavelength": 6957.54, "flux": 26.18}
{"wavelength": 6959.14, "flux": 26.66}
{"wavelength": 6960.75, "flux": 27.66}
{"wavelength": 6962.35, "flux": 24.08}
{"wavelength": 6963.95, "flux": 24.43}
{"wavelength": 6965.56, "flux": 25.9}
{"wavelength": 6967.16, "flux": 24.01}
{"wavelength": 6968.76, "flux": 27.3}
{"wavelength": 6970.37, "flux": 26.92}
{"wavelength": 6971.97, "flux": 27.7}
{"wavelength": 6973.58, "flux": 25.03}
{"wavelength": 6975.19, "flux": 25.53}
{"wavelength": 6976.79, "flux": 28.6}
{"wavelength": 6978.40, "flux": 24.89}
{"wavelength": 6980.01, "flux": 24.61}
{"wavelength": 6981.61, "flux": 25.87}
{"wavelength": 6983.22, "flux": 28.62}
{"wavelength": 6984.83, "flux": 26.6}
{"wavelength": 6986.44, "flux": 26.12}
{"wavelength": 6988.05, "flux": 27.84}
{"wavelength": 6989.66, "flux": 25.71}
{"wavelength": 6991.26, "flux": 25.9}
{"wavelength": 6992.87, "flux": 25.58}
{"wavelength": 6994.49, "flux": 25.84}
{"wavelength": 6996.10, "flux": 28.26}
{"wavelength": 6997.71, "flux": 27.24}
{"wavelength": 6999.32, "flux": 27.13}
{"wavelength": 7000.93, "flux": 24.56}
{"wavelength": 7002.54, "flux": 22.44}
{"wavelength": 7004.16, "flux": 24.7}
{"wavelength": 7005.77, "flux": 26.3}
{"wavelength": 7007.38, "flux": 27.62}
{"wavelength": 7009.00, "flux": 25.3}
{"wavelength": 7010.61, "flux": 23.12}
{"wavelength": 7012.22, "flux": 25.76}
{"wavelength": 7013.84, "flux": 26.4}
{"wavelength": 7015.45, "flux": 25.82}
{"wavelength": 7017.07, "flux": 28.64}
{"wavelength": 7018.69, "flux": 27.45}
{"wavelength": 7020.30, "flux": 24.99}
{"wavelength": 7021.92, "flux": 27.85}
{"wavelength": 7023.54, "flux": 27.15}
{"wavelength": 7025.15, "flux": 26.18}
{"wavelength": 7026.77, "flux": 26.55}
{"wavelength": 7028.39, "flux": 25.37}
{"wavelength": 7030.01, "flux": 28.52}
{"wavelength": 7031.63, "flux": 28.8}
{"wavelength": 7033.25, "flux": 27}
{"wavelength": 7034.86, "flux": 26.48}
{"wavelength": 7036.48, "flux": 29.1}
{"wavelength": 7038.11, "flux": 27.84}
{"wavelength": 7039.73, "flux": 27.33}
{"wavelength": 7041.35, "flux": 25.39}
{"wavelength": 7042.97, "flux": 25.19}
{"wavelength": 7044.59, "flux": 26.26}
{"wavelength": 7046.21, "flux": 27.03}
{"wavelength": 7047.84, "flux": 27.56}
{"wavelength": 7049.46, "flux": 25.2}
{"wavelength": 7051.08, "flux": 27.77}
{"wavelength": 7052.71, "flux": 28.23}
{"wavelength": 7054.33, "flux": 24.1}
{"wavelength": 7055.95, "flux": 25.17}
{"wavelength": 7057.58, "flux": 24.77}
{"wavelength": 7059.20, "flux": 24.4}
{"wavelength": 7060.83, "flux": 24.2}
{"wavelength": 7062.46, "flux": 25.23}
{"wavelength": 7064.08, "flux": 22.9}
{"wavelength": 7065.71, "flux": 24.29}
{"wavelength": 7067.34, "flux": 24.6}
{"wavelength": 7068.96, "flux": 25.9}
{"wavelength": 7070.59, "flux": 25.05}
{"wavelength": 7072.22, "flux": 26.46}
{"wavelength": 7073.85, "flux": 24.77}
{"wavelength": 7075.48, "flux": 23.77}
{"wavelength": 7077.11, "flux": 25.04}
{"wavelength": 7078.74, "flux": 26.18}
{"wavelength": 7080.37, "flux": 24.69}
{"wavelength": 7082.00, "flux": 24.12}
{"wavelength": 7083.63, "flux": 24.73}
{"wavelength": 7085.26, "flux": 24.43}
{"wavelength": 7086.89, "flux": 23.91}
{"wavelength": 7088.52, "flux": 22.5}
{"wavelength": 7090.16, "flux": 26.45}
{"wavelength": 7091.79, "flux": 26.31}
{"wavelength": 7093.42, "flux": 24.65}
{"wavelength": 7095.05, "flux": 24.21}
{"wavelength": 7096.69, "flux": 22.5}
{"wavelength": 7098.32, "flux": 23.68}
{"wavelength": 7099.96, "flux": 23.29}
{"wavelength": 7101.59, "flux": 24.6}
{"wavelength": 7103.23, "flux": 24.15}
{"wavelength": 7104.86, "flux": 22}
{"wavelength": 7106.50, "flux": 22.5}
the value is -0.2 angstrom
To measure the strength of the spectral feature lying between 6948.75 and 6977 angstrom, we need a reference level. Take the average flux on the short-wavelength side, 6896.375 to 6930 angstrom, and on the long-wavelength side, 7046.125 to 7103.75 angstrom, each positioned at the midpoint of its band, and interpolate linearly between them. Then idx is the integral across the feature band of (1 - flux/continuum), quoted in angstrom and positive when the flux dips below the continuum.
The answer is 0.32 angstrom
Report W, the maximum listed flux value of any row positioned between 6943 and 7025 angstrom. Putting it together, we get 28.64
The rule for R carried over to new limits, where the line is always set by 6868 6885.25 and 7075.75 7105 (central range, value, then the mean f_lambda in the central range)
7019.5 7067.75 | -3.05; 26.2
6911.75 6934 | -1.56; 27.1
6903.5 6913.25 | -0.76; 27.4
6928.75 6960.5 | -1.30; 26.3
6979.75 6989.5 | -0.65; 26.7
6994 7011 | -0.59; 25.7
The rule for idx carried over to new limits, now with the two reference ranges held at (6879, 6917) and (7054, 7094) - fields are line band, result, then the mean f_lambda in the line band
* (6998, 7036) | -1.4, 26.3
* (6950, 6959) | 0.0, 26.1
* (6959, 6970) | 0.1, 25.7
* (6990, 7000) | -0.4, 26.6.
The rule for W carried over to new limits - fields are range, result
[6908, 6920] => 29.02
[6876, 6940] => 32.66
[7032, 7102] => 29.1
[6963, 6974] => 27.7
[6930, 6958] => 28.02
